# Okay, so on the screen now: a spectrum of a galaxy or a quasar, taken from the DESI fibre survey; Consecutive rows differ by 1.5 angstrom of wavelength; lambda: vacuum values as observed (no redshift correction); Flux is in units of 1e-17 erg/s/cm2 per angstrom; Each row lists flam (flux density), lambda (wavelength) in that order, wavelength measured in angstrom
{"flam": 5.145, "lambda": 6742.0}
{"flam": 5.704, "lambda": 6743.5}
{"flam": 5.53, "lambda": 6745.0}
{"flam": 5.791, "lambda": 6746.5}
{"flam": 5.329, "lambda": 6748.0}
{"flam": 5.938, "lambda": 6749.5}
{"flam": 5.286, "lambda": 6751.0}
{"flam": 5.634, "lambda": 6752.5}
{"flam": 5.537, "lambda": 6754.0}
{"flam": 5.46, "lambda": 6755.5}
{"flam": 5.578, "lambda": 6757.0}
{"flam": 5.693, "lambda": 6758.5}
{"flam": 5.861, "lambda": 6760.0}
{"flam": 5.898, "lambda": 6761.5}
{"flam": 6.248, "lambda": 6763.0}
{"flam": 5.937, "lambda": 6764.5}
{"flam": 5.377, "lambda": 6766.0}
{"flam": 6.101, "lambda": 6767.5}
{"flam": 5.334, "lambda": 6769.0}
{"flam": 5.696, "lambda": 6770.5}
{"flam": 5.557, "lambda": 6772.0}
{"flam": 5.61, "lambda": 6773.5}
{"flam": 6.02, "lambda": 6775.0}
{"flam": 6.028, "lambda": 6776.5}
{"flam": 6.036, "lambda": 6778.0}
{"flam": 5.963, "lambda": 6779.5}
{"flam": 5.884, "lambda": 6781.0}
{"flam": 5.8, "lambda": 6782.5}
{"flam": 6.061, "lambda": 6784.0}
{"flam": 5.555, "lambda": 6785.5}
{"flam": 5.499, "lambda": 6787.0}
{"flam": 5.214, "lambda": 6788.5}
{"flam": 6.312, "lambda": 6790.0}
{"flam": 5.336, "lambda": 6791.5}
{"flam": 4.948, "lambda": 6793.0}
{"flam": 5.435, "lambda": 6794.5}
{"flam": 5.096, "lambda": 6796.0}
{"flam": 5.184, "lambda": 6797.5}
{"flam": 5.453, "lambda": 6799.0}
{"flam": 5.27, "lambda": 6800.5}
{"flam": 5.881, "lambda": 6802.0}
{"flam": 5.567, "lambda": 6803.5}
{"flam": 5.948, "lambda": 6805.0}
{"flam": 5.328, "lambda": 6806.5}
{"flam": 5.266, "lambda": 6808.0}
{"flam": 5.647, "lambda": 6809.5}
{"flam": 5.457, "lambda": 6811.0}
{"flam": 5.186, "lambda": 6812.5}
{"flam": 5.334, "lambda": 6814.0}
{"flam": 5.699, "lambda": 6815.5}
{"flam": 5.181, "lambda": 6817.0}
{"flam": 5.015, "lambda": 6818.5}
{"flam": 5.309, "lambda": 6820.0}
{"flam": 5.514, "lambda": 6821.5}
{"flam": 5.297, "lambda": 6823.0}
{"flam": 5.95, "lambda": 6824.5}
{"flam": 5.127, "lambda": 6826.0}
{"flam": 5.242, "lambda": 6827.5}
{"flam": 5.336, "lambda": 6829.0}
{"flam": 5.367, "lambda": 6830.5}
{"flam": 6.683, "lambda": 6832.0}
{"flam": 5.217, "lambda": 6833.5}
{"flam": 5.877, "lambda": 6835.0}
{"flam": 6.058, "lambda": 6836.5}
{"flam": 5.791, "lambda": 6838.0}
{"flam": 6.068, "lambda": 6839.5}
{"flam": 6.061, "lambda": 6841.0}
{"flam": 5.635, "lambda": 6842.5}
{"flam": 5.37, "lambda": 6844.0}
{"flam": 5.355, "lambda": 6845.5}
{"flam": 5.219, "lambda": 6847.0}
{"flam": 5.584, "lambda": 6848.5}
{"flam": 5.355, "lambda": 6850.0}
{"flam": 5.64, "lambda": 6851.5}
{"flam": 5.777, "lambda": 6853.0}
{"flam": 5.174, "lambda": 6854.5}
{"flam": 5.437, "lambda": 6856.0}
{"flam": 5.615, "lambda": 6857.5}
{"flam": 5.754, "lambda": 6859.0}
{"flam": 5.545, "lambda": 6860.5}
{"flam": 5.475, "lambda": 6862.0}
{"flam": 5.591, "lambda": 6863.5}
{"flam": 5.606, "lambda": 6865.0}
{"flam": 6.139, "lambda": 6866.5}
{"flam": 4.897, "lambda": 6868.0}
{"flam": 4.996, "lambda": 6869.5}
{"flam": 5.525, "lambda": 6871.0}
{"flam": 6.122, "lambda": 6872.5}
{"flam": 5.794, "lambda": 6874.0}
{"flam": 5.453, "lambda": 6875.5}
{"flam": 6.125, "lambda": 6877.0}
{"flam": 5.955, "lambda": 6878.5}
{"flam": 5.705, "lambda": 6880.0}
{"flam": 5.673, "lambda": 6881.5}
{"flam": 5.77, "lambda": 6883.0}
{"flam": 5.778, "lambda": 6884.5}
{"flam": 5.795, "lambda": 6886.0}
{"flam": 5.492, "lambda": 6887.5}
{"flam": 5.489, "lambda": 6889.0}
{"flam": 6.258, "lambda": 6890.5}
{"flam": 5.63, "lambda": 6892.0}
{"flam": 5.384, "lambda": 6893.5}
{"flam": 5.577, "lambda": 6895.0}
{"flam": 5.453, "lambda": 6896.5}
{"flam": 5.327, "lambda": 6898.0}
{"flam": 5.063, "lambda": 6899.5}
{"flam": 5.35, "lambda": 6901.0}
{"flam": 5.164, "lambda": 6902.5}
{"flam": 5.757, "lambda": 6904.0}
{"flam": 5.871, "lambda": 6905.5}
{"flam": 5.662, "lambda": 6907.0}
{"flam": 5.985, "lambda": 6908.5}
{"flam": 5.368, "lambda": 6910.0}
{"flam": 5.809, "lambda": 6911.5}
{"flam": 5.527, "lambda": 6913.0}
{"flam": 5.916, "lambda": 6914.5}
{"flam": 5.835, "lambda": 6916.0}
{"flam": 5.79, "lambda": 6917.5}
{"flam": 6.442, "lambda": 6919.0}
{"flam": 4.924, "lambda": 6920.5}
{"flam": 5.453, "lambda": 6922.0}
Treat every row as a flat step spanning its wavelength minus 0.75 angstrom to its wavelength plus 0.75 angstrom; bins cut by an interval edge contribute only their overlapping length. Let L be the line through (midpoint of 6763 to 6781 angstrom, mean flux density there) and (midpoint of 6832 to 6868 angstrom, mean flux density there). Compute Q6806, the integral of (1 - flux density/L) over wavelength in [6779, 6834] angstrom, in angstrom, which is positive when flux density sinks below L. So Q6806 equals 2.2 angstrom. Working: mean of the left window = 5.81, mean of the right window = 5.63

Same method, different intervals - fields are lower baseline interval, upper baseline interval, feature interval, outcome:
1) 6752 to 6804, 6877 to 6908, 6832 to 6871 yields 0.3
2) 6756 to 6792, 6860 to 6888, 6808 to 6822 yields 0.9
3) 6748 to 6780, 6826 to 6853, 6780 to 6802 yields 0.7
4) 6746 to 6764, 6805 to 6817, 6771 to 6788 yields -0.7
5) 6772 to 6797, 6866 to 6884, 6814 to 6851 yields 0.8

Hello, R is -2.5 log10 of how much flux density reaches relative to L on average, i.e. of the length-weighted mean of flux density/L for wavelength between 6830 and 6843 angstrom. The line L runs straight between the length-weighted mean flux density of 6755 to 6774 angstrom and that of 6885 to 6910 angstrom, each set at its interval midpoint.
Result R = -0.04 mag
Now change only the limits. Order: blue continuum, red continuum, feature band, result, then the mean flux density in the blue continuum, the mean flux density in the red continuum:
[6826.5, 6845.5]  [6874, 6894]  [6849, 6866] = 0.032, 5.7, 5.74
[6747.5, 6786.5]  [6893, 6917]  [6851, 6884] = -0.002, 5.75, 5.57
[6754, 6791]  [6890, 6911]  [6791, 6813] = 0.062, 5.77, 5.56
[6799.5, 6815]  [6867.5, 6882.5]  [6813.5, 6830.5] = 0.032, 5.49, 5.64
